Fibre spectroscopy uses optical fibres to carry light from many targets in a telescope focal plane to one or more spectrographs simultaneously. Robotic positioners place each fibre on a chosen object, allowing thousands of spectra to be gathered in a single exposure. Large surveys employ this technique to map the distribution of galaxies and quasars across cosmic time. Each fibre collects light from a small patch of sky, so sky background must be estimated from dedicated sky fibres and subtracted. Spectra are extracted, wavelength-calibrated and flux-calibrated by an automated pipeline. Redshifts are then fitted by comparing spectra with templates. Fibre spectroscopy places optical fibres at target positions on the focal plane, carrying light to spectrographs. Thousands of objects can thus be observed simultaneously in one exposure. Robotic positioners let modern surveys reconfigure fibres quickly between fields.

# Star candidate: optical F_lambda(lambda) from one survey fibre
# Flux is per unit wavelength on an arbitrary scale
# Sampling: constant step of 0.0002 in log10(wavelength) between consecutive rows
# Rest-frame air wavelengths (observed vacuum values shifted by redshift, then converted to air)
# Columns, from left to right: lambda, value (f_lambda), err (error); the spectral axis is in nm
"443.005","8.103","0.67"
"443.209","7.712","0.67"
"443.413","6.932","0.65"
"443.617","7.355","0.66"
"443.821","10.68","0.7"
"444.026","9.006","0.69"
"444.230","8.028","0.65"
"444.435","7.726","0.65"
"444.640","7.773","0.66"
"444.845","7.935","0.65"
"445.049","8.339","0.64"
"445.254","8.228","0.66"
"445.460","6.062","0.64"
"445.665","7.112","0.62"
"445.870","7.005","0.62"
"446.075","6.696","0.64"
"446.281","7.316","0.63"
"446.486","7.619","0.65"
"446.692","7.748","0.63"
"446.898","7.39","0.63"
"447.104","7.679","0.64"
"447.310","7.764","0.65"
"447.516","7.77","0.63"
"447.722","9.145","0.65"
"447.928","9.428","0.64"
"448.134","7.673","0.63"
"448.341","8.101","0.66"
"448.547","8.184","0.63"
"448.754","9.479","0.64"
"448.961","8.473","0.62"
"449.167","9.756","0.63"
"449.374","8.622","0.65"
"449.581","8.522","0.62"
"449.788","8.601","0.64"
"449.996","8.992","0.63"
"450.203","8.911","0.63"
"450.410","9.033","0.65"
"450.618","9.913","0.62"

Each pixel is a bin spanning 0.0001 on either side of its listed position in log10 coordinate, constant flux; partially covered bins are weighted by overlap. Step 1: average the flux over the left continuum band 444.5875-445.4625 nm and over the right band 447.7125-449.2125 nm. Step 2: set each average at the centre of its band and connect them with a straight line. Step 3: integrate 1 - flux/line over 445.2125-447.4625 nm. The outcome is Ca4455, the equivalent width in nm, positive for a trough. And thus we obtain 0.24 nm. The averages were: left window 7.84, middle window 7.31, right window 8.72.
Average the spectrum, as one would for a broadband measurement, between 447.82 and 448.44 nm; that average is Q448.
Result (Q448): 8.41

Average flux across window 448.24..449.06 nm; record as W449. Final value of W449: 8.56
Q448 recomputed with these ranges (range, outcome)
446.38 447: 7.58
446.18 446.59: 7.47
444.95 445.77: 7.43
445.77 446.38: 7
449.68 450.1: 8.78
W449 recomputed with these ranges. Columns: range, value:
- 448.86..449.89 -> 8.8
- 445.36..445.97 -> 6.73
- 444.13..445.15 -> 7.96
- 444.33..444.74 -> 7.74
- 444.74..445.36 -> 8.15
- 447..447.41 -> 7.72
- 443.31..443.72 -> 7.17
